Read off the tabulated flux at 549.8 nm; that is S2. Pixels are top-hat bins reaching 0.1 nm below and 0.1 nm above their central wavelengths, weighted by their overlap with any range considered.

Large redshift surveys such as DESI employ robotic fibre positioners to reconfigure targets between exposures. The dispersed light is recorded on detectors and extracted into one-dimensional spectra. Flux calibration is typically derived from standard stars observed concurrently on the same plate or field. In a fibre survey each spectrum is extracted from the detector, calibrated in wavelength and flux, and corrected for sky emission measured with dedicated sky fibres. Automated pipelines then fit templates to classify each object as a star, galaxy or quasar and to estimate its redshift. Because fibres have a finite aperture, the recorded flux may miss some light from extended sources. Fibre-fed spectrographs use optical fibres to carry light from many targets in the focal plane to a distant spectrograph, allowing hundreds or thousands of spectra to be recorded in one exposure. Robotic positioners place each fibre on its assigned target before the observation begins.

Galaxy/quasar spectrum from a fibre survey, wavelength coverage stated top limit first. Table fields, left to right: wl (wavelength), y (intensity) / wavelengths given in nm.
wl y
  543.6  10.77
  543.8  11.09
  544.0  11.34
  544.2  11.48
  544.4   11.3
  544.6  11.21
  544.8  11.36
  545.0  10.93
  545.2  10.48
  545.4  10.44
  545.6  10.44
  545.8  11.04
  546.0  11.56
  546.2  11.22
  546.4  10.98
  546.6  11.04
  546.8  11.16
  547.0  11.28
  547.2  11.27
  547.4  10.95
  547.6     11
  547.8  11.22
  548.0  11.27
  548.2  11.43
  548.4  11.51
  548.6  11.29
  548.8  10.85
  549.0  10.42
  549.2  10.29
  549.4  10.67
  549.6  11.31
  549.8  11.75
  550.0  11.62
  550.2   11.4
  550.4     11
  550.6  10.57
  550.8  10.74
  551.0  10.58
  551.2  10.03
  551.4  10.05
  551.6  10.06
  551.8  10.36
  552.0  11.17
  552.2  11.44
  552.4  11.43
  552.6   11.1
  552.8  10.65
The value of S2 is 11.75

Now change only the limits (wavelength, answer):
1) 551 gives 10.58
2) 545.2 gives 10.48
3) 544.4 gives 11.3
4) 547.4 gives 10.95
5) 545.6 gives 10.44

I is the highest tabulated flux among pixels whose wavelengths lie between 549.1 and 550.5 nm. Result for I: 11.75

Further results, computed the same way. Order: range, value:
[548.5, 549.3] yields 11.29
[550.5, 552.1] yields 11.17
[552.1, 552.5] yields 11.44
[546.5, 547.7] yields 11.28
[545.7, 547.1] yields 11.56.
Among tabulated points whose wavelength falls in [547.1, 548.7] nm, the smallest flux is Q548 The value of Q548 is 10.95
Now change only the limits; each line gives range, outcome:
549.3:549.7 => 10.67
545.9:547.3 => 10.98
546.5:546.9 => 11.04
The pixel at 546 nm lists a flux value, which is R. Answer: 11.56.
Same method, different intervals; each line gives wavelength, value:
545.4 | 10.44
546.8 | 11.16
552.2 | 11.44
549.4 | 10.67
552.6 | 11.1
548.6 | 11.29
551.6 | 10.06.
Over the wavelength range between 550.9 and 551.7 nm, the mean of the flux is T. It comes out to 10.2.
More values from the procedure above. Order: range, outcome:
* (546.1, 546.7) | 11.1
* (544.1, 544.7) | 11.3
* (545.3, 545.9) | 10.6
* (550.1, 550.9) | 10.9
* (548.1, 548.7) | 11.4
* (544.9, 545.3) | 10.7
